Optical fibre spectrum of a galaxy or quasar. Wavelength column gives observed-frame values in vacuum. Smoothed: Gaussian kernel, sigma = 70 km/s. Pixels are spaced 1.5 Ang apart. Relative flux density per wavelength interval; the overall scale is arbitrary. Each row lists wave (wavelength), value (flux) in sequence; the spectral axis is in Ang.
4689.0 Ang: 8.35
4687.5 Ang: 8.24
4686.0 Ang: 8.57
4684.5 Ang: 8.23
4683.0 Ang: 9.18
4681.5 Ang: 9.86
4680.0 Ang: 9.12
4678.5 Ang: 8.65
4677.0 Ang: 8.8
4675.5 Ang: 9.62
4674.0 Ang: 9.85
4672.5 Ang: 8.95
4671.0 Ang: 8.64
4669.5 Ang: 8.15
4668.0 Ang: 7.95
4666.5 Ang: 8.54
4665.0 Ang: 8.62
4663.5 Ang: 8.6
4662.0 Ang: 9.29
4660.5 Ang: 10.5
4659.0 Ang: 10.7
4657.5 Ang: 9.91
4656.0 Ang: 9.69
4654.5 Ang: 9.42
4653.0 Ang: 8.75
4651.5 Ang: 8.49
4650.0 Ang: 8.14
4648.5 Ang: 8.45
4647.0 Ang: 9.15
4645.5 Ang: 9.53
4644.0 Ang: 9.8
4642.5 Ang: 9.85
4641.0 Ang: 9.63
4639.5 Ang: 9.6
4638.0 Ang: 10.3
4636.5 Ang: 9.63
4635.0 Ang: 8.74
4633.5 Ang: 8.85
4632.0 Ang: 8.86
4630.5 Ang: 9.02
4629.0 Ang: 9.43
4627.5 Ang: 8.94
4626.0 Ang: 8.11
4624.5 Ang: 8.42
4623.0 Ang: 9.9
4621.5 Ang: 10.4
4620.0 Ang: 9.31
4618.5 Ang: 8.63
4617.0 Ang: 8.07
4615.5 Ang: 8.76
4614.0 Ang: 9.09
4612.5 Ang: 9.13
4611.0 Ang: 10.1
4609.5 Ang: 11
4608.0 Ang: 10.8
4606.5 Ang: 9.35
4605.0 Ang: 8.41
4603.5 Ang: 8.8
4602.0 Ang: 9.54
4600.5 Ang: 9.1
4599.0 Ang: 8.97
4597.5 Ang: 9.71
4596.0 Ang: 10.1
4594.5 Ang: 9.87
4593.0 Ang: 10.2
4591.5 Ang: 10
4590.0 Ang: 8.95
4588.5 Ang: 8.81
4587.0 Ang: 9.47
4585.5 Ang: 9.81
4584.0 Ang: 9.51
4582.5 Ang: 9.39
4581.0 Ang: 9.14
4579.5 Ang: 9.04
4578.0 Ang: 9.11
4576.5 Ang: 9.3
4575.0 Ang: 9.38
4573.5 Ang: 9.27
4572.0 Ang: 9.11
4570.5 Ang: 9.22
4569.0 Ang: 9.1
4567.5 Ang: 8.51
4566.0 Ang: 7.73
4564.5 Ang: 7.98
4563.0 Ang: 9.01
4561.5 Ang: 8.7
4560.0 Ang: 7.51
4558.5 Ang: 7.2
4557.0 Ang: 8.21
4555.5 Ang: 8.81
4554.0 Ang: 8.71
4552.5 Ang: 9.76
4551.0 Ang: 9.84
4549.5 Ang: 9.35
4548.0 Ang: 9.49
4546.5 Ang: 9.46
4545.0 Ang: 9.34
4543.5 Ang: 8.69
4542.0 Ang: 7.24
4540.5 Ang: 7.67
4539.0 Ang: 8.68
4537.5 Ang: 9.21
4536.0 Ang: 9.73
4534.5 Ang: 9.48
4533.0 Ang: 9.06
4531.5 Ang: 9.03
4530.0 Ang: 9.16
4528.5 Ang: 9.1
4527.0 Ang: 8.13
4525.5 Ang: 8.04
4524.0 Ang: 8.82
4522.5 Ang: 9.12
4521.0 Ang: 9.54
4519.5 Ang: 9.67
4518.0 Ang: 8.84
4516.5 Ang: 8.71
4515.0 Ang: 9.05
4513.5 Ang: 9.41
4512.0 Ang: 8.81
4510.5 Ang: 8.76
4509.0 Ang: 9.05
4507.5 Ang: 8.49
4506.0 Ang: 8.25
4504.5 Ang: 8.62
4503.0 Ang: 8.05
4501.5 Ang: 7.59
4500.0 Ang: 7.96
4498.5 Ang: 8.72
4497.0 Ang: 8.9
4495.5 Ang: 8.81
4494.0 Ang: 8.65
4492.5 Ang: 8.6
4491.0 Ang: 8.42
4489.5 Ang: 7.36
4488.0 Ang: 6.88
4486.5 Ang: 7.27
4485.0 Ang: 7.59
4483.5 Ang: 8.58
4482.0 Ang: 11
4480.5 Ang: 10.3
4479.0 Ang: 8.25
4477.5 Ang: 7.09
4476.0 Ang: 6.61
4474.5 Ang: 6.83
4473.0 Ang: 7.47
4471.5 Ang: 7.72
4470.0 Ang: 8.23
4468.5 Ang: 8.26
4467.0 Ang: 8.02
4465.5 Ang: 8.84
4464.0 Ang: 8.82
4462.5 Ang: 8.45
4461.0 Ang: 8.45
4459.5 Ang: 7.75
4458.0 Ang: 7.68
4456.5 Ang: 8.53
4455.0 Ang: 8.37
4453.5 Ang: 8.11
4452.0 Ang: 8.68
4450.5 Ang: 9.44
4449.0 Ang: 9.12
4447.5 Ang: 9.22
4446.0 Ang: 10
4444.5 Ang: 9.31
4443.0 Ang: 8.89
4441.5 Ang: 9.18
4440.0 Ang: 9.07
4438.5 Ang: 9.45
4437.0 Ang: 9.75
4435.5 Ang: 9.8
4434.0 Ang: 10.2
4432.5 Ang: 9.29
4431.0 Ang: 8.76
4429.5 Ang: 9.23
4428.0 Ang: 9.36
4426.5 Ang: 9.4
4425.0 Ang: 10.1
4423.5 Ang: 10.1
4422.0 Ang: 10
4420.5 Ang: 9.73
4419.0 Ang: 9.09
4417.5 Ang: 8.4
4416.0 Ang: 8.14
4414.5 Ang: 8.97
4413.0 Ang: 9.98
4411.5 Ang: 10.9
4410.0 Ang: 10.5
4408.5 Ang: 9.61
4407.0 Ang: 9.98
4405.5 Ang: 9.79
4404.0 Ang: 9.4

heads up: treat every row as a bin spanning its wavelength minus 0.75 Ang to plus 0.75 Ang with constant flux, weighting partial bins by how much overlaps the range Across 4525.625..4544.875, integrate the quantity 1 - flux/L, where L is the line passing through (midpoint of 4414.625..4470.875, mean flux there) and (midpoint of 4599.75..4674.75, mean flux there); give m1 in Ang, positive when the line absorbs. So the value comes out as 0.7 Ang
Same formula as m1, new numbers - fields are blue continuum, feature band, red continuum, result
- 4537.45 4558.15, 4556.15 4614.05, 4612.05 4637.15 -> -1.6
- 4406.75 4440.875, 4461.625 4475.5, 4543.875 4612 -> 2.1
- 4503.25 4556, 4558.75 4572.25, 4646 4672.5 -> 0.7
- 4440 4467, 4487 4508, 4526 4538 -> 1.7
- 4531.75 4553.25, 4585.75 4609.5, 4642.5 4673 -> -1.2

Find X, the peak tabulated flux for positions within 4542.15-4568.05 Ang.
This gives 9.84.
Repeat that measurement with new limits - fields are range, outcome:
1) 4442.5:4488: 11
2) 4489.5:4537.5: 9.73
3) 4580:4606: 10.2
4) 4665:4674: 9.85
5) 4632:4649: 10.3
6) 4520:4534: 9.54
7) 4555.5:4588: 9.81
